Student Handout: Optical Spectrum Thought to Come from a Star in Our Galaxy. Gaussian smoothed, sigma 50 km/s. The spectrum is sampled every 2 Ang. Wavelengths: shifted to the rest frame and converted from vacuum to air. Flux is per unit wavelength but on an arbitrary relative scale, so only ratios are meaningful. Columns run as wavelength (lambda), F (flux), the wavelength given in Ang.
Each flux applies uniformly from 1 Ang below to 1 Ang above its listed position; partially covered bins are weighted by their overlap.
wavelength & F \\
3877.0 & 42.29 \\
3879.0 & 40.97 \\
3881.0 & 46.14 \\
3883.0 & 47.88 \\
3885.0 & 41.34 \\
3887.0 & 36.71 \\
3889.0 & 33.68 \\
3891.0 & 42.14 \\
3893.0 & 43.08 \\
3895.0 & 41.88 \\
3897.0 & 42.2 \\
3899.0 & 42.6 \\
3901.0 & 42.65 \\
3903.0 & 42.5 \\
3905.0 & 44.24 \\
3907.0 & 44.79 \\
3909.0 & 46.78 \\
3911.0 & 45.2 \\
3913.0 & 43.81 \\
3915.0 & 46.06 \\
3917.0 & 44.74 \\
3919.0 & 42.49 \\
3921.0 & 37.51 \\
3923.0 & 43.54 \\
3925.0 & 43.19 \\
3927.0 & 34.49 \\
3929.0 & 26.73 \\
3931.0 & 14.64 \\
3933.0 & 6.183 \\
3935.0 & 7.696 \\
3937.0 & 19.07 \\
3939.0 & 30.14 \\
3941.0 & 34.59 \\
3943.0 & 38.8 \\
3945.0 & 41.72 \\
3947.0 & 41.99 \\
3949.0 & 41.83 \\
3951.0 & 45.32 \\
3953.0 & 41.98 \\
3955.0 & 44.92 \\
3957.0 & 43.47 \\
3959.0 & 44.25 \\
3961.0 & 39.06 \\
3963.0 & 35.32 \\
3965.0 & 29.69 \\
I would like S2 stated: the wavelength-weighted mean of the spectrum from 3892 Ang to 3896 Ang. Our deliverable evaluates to 42.5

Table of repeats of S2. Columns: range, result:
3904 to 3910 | 45.3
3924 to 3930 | 34.8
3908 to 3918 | 45.3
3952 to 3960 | 43.7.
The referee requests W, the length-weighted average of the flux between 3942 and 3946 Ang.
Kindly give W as 40.3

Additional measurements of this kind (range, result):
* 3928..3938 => 14.9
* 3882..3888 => 42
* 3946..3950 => 41.9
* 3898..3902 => 42.6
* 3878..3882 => 43.6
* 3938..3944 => 34.5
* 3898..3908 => 43.4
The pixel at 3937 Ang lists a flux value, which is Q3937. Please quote 19.07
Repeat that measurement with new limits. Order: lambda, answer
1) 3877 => 42.29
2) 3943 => 38.8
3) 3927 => 34.49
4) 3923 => 43.54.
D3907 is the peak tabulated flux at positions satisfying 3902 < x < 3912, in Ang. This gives 46.78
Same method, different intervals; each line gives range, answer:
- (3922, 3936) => 43.54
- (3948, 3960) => 45.32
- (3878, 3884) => 47.88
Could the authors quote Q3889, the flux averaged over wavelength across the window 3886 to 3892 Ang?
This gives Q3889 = 37.5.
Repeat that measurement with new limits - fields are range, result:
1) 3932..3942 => 19.5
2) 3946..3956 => 43.2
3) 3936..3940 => 24.6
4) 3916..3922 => 41.6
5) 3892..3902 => 42.5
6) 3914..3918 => 45.4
